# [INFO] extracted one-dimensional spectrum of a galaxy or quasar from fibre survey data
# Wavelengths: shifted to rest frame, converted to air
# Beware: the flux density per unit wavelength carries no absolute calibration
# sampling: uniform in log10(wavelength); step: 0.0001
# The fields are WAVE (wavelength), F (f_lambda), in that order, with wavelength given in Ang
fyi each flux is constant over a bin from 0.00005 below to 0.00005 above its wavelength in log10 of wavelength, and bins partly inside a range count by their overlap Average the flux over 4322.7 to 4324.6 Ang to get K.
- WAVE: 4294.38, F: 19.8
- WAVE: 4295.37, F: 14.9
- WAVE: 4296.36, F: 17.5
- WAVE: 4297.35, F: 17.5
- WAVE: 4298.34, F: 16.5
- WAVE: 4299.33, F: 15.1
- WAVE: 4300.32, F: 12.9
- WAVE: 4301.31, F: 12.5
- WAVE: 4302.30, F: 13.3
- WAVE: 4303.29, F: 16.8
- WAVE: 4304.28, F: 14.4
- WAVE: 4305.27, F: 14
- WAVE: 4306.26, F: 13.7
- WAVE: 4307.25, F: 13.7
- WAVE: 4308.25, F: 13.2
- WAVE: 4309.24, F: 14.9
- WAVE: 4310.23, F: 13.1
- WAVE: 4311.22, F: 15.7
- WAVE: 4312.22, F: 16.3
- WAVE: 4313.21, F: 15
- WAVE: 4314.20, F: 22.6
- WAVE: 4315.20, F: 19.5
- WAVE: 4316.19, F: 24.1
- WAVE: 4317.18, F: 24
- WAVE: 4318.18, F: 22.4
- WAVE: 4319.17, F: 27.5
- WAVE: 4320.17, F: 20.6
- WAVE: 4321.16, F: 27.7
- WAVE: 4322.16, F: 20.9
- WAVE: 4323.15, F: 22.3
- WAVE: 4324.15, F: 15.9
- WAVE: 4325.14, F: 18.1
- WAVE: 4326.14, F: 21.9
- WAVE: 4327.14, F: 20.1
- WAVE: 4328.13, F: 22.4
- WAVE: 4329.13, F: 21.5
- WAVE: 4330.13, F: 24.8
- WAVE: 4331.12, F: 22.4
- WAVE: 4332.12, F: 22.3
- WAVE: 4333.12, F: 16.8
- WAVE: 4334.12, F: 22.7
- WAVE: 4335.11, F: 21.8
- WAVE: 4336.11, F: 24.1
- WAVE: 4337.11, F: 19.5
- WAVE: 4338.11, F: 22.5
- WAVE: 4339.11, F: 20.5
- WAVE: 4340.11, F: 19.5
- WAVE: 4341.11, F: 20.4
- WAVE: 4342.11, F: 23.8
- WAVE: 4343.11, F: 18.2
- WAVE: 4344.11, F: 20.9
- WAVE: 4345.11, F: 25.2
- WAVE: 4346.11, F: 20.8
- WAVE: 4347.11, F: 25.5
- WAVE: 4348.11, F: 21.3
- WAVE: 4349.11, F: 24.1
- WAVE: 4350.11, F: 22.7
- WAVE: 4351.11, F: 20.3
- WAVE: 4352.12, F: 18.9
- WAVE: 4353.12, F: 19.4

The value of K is 19.1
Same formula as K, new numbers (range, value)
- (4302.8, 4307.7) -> 14.5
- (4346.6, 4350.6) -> 23.4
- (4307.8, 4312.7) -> 14.6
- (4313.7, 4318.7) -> 22.6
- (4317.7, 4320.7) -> 23.6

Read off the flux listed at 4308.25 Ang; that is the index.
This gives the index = 13.2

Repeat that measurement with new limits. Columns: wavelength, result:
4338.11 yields 22.5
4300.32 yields 12.9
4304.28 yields 14.4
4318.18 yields 22.4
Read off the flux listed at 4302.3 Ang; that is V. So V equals 13.3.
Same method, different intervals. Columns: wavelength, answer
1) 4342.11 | 23.8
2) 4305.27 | 14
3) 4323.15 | 22.3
